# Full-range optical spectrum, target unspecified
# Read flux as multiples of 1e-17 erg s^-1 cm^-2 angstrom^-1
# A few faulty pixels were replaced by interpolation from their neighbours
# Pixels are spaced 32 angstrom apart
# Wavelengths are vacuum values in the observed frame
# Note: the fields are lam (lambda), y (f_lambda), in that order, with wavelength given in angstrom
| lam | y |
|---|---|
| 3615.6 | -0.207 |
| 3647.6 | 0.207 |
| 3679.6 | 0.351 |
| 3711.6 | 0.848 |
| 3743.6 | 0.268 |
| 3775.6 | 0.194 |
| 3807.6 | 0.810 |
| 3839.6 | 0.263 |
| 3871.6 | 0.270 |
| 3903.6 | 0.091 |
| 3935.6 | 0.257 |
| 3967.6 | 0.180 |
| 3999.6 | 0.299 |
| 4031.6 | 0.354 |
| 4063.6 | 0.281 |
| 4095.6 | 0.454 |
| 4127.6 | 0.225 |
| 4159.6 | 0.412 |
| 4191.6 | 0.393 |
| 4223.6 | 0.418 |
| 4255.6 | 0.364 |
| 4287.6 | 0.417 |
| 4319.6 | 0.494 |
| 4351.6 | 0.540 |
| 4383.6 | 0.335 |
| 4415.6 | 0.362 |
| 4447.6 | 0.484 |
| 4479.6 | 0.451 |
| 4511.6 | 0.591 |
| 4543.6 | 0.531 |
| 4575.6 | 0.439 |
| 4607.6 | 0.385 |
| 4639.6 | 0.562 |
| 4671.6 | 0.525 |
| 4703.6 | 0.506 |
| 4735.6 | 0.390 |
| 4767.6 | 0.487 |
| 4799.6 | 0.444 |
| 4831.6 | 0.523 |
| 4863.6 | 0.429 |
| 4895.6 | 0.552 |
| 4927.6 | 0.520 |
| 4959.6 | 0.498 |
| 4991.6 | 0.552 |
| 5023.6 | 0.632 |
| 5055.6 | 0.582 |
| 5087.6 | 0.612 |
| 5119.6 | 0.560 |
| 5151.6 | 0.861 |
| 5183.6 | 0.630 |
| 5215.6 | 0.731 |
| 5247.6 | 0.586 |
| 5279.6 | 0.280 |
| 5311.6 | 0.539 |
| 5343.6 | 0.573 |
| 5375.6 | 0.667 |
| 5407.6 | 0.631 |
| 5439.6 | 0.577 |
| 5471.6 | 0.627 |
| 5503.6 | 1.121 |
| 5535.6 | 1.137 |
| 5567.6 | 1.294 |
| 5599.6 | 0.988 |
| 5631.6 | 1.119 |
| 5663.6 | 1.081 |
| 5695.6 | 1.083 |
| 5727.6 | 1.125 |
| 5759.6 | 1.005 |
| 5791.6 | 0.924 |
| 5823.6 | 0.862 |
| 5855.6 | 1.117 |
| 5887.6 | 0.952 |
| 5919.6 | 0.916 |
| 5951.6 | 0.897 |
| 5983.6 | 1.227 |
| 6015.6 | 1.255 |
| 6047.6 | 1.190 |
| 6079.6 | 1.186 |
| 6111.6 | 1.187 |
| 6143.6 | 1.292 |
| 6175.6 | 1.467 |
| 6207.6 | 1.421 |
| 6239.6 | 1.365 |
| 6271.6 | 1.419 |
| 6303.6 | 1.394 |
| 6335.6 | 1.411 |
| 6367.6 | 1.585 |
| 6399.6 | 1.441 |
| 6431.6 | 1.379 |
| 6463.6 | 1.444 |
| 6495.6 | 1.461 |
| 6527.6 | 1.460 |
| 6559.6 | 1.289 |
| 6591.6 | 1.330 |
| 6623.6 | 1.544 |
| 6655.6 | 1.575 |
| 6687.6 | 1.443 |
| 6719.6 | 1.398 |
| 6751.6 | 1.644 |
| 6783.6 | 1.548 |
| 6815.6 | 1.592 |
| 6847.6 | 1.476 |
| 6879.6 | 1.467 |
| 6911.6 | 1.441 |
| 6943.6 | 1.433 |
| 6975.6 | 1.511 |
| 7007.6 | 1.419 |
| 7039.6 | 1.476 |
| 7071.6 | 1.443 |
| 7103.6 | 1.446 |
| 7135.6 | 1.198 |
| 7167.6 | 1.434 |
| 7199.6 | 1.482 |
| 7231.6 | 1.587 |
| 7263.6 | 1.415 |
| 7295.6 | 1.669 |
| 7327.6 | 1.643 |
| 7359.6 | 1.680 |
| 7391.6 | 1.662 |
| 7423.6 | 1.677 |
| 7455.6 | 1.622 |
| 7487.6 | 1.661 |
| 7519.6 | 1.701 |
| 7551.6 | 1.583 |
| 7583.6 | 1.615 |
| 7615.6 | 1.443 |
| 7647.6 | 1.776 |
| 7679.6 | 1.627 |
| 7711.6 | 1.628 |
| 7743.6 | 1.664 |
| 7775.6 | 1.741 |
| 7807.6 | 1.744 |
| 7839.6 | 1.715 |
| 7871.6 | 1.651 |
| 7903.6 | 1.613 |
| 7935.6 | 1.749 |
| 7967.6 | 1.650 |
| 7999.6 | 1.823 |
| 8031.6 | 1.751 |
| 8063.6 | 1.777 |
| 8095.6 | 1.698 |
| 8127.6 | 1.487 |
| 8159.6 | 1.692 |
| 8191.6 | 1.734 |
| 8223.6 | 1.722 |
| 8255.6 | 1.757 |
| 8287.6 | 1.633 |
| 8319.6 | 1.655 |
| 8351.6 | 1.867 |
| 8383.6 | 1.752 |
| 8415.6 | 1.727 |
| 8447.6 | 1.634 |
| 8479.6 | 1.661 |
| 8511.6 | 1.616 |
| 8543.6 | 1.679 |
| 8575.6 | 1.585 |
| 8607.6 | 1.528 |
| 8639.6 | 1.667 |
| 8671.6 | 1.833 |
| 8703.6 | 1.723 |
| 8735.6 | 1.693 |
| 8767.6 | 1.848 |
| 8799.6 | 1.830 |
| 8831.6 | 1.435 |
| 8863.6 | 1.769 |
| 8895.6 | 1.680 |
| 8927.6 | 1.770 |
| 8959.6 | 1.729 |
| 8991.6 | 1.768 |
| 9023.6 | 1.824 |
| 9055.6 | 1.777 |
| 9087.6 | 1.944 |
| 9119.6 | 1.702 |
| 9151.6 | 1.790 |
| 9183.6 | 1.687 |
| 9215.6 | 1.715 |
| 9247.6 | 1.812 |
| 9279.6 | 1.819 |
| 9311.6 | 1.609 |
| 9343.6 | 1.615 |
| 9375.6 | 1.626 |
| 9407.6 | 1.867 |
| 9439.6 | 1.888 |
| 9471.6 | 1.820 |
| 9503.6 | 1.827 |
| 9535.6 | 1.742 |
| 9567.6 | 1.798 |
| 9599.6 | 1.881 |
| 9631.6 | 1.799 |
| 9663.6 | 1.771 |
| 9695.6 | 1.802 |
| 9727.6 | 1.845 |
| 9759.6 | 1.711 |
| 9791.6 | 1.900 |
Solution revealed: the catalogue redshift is 0.38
